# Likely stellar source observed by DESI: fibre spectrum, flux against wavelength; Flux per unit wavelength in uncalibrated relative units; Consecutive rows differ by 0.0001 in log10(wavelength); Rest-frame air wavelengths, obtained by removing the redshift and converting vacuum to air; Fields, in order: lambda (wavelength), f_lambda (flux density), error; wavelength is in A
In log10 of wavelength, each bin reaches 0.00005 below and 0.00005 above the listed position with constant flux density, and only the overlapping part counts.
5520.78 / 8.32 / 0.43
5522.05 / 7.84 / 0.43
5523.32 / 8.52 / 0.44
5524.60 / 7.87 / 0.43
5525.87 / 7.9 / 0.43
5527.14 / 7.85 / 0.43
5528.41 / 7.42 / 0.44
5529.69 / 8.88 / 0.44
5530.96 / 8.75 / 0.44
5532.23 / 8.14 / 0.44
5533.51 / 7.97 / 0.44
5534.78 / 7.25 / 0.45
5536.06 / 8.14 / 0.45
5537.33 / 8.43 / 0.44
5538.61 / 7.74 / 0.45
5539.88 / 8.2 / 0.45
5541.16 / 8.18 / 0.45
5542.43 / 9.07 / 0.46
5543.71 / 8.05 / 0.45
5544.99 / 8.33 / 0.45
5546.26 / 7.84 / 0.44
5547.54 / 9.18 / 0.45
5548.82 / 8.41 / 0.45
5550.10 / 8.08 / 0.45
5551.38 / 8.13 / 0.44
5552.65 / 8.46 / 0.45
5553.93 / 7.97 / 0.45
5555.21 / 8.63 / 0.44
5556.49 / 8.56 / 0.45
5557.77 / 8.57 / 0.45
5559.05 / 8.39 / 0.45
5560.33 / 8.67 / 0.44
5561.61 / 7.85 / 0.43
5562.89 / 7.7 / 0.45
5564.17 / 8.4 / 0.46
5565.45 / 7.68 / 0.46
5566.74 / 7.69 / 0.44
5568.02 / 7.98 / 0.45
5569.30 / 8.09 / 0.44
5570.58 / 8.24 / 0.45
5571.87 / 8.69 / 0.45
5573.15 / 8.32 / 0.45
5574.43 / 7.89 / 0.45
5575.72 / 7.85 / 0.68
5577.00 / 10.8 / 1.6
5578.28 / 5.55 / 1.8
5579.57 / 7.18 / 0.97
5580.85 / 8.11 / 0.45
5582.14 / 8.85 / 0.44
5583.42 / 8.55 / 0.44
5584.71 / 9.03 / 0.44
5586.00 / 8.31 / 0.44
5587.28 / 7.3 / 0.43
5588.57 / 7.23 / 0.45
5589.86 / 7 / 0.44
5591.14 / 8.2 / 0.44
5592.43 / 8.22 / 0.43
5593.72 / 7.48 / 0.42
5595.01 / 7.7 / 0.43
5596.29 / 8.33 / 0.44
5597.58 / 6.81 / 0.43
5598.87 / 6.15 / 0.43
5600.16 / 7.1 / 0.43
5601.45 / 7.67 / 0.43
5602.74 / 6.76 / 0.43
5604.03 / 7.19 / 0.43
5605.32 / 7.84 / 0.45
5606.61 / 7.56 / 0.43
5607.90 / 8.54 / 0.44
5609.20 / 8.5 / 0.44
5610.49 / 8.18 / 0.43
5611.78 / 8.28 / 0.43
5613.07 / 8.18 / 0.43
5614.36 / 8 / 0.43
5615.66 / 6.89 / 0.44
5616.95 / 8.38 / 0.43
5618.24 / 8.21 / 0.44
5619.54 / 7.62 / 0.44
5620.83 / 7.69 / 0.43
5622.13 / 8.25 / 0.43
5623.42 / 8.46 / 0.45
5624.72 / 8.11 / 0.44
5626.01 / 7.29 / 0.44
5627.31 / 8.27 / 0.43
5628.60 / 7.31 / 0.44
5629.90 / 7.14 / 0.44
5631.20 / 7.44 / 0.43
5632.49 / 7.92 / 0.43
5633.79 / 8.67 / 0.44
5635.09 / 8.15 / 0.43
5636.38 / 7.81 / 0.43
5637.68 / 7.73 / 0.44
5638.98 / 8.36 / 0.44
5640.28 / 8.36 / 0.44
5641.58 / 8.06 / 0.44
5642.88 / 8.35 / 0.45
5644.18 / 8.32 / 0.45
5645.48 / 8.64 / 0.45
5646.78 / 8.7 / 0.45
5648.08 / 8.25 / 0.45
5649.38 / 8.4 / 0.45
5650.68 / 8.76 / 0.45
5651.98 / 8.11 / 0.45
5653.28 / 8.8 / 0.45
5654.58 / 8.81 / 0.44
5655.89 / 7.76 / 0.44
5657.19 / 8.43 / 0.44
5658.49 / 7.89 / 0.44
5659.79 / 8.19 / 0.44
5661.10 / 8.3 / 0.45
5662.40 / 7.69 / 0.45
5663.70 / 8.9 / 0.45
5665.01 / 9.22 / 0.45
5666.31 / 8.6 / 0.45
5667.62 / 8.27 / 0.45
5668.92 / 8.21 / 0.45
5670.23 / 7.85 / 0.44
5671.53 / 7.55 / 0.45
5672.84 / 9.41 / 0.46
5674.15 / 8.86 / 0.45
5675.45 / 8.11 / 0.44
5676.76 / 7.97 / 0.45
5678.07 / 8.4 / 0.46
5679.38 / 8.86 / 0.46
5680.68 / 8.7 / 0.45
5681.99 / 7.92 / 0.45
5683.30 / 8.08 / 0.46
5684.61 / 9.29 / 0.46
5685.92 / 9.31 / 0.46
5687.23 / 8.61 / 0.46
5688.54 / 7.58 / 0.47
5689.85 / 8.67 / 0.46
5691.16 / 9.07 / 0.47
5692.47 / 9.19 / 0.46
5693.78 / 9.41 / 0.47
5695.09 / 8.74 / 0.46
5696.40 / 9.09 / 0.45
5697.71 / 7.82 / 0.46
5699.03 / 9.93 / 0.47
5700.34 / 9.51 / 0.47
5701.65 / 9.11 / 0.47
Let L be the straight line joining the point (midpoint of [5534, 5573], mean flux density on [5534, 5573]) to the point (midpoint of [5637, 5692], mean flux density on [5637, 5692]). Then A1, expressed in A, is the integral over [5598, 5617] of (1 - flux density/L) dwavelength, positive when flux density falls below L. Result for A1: 1.5 A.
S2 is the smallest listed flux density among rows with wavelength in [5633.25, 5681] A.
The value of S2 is 7.55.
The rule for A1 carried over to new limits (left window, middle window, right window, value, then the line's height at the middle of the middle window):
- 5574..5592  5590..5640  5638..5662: 2.2 A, 8.16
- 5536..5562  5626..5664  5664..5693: 1.4 A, 8.48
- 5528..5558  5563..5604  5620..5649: 1.7 A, 8.17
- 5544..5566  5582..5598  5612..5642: 0.4 A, 8.11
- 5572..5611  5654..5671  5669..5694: 0.2 A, 8.39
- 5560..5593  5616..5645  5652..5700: 1.1 A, 8.32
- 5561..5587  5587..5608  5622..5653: 1.7 A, 8.13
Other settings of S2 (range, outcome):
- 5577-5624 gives 5.55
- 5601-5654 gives 6.76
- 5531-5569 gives 7.25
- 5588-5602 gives 6.15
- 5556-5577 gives 7.68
